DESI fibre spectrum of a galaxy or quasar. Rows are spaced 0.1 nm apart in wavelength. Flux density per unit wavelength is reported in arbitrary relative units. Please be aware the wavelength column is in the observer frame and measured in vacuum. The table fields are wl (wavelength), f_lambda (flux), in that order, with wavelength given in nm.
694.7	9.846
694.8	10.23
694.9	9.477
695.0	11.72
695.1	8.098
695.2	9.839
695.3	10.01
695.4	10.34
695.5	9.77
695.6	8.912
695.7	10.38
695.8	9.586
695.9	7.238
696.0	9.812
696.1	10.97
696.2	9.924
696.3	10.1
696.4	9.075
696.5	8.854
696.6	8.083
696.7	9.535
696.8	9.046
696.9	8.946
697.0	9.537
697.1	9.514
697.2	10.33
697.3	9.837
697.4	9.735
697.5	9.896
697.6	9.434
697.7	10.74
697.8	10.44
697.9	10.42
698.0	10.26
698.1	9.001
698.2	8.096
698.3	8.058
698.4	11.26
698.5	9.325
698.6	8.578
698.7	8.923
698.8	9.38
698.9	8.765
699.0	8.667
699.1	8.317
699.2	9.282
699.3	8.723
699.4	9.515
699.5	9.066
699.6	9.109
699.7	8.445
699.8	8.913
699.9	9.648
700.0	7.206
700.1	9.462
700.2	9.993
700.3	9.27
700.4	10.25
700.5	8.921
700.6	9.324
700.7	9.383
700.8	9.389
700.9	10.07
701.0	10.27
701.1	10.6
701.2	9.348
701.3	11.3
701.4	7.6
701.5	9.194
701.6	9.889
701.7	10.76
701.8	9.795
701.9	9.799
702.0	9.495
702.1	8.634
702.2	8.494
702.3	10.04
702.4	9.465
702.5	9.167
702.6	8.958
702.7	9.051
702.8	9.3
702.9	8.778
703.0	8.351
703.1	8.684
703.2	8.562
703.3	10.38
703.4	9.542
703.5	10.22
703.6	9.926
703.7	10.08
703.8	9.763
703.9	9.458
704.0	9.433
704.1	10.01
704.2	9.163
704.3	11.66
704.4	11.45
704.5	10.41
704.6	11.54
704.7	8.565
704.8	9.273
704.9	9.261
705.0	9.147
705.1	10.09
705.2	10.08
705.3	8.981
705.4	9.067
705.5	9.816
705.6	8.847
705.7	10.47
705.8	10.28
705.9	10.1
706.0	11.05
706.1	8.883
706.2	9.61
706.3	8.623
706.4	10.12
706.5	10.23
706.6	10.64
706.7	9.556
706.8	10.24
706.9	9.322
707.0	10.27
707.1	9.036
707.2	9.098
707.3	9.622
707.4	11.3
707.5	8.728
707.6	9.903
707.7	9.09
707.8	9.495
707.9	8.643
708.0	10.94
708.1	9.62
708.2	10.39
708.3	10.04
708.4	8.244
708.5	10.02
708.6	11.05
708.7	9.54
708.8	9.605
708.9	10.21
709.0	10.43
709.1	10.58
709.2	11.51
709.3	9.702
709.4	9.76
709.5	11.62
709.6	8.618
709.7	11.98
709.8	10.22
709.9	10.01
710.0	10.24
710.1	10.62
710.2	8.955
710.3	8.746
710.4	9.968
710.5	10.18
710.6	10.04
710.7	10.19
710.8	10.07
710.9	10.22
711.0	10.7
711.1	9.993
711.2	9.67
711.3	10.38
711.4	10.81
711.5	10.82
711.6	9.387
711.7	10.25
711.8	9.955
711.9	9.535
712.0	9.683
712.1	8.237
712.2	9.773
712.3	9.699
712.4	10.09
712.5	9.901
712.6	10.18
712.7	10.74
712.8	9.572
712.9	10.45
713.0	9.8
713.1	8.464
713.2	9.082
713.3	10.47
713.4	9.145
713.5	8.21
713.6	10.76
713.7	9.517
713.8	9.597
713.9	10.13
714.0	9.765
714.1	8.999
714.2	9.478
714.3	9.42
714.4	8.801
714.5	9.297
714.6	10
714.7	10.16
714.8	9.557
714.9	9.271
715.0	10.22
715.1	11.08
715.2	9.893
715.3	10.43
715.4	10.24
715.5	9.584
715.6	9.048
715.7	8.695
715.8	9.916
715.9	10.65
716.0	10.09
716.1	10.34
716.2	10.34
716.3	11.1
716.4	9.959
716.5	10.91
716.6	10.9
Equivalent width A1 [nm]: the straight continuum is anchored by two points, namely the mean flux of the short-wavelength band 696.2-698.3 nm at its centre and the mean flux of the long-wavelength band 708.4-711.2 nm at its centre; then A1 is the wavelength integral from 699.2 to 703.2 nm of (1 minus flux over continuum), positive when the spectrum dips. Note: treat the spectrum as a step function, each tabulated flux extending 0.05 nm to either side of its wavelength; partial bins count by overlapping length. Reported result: 0.16 nm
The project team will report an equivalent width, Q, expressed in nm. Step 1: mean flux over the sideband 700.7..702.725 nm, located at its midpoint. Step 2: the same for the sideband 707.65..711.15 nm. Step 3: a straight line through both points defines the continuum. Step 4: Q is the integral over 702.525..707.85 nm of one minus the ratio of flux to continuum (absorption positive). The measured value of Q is 0.05 nm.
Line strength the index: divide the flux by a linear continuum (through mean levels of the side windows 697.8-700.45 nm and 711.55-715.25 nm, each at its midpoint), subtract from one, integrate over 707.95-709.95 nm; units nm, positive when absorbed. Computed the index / -0.14 nm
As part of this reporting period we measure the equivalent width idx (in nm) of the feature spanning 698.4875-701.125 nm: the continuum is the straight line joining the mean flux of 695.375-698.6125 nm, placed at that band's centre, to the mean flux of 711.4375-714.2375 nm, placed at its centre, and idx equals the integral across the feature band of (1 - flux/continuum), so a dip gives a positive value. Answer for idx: 0.10 nm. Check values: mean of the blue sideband 9.55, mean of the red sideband 9.71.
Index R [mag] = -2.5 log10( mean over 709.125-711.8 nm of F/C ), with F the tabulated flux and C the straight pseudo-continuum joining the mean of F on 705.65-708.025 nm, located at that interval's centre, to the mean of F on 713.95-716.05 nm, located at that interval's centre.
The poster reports -0.04 mag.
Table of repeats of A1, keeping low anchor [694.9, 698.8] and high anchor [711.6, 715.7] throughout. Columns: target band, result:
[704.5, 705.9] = -0.009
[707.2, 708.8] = -0.016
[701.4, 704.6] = 0.002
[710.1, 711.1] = -0.027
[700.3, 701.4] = -0.018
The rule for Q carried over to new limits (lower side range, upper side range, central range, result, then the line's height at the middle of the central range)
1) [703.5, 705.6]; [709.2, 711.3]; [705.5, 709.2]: 0.047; 9.98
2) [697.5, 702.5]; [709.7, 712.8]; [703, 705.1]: -0.040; 9.61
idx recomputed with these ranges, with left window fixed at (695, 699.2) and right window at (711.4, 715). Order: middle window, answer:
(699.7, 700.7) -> 0.03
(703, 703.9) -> 0.00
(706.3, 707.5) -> -0.03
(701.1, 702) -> -0.02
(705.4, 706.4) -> -0.01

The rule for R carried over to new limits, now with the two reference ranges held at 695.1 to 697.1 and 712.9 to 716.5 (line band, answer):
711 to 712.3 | -0.02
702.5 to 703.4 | 0.06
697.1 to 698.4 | -0.03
